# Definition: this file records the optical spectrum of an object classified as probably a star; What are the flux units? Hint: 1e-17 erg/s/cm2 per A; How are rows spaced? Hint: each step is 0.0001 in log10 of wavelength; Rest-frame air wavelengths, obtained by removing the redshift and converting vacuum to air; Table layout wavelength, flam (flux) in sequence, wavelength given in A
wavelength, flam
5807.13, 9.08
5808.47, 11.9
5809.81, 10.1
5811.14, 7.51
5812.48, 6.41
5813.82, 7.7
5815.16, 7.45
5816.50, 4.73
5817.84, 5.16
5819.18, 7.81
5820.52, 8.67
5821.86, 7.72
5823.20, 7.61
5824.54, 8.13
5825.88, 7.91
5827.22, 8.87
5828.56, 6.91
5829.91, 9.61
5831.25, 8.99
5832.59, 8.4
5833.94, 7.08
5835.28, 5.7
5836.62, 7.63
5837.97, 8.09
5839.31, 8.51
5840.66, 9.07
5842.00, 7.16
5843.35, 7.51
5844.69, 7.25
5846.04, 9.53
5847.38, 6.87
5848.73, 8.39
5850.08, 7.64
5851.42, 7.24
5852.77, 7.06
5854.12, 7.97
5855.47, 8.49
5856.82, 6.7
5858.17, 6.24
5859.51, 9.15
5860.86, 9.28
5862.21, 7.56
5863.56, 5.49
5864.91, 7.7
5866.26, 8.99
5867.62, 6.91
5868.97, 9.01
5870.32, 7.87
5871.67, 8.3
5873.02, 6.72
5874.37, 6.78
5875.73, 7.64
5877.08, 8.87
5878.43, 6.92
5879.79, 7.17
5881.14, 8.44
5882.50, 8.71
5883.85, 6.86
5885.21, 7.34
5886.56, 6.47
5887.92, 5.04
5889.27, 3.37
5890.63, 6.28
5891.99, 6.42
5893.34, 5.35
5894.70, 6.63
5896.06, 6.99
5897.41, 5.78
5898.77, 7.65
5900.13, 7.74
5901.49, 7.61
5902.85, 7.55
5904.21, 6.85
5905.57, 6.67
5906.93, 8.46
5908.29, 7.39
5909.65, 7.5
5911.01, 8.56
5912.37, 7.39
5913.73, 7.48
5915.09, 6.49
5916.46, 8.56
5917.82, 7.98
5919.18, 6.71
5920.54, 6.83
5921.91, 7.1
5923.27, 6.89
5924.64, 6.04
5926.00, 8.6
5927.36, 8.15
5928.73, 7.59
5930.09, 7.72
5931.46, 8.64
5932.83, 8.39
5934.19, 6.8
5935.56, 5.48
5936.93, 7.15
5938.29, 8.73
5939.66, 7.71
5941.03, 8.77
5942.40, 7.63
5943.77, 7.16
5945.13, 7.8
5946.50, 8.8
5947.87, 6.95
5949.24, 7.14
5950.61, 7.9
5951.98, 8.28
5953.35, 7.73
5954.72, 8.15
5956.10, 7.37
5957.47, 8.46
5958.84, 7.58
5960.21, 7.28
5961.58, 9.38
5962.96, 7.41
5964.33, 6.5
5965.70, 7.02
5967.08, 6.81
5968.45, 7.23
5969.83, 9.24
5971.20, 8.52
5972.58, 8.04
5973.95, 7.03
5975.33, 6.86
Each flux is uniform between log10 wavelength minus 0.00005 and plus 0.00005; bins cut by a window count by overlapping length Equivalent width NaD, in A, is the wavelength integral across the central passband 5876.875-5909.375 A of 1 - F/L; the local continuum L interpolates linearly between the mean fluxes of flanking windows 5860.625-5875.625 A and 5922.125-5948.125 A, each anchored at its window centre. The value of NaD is 3.1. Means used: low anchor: 7.64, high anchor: 7.63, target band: 6.92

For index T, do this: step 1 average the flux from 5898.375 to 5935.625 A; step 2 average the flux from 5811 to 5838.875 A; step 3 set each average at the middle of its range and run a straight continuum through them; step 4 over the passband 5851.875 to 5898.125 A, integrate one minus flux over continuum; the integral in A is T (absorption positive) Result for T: 2.0 A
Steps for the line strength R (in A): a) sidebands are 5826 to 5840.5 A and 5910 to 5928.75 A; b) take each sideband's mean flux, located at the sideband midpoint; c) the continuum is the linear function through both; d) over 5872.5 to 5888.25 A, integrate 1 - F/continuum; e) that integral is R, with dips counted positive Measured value 0.83 A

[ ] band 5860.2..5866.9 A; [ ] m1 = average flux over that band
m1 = 7.8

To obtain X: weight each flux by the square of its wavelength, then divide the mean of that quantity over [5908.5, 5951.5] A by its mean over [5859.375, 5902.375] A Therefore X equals 1.1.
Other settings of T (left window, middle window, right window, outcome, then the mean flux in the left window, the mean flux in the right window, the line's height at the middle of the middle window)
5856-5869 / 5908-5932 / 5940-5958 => 0.8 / 7.65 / 7.85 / 7.78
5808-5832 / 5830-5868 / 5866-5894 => -1.3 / 7.93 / 7.09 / 7.52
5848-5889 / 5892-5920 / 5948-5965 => 1.4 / 7.52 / 7.74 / 7.61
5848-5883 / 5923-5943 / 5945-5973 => 0.3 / 7.73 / 7.79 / 7.77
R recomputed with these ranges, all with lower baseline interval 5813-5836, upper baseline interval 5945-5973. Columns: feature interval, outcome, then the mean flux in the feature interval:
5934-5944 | 0.4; 7.47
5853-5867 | -0.2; 7.73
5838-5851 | -0.7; 7.99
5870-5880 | 0.1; 7.54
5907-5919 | 0.1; 7.67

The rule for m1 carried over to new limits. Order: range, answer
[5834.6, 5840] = 7.49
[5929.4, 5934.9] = 7.88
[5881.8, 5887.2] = 7.35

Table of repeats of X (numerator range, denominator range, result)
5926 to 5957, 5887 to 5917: 1.14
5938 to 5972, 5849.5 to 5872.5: 1.04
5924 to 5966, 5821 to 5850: 1.01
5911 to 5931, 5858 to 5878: 0.97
